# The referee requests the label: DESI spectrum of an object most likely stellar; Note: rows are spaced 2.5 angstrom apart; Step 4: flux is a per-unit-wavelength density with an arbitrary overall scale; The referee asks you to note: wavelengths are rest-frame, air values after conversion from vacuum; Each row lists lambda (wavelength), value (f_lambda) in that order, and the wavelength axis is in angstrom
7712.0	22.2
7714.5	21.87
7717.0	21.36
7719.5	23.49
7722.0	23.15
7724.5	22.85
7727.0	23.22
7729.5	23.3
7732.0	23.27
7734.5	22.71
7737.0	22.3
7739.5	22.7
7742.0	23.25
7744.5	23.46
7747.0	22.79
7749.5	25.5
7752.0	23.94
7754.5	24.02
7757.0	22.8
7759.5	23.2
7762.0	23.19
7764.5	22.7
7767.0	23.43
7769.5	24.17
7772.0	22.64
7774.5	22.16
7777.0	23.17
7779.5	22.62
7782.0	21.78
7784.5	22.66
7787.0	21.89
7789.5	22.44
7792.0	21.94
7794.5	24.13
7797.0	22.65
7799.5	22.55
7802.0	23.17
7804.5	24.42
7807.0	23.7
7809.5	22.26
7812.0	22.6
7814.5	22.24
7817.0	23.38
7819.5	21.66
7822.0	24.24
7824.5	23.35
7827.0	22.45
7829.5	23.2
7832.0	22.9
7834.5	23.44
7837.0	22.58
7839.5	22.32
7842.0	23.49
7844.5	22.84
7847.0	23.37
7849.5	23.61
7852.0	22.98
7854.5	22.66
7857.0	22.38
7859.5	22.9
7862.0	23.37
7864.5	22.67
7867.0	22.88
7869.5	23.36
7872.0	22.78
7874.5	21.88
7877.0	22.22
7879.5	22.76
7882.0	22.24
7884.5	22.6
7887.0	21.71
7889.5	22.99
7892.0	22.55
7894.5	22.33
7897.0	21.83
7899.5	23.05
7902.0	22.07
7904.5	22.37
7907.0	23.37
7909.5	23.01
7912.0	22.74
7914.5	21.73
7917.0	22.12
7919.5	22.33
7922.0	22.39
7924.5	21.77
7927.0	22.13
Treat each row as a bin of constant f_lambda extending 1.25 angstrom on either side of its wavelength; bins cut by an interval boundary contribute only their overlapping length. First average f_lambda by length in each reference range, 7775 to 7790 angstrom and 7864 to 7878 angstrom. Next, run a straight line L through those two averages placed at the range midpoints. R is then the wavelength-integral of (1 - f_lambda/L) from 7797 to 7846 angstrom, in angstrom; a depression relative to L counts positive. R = -1.0 angstrom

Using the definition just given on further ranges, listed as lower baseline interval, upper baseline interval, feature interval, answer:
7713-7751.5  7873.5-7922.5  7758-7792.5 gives 0.2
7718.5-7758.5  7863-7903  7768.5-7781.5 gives 0.1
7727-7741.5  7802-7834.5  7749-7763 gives -0.5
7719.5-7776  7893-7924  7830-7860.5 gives -0.3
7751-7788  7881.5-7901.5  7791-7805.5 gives -0.2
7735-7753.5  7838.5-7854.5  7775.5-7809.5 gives 0.6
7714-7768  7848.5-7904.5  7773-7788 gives 0.4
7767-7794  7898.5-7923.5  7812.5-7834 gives -0.3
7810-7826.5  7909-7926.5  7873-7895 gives 0.1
